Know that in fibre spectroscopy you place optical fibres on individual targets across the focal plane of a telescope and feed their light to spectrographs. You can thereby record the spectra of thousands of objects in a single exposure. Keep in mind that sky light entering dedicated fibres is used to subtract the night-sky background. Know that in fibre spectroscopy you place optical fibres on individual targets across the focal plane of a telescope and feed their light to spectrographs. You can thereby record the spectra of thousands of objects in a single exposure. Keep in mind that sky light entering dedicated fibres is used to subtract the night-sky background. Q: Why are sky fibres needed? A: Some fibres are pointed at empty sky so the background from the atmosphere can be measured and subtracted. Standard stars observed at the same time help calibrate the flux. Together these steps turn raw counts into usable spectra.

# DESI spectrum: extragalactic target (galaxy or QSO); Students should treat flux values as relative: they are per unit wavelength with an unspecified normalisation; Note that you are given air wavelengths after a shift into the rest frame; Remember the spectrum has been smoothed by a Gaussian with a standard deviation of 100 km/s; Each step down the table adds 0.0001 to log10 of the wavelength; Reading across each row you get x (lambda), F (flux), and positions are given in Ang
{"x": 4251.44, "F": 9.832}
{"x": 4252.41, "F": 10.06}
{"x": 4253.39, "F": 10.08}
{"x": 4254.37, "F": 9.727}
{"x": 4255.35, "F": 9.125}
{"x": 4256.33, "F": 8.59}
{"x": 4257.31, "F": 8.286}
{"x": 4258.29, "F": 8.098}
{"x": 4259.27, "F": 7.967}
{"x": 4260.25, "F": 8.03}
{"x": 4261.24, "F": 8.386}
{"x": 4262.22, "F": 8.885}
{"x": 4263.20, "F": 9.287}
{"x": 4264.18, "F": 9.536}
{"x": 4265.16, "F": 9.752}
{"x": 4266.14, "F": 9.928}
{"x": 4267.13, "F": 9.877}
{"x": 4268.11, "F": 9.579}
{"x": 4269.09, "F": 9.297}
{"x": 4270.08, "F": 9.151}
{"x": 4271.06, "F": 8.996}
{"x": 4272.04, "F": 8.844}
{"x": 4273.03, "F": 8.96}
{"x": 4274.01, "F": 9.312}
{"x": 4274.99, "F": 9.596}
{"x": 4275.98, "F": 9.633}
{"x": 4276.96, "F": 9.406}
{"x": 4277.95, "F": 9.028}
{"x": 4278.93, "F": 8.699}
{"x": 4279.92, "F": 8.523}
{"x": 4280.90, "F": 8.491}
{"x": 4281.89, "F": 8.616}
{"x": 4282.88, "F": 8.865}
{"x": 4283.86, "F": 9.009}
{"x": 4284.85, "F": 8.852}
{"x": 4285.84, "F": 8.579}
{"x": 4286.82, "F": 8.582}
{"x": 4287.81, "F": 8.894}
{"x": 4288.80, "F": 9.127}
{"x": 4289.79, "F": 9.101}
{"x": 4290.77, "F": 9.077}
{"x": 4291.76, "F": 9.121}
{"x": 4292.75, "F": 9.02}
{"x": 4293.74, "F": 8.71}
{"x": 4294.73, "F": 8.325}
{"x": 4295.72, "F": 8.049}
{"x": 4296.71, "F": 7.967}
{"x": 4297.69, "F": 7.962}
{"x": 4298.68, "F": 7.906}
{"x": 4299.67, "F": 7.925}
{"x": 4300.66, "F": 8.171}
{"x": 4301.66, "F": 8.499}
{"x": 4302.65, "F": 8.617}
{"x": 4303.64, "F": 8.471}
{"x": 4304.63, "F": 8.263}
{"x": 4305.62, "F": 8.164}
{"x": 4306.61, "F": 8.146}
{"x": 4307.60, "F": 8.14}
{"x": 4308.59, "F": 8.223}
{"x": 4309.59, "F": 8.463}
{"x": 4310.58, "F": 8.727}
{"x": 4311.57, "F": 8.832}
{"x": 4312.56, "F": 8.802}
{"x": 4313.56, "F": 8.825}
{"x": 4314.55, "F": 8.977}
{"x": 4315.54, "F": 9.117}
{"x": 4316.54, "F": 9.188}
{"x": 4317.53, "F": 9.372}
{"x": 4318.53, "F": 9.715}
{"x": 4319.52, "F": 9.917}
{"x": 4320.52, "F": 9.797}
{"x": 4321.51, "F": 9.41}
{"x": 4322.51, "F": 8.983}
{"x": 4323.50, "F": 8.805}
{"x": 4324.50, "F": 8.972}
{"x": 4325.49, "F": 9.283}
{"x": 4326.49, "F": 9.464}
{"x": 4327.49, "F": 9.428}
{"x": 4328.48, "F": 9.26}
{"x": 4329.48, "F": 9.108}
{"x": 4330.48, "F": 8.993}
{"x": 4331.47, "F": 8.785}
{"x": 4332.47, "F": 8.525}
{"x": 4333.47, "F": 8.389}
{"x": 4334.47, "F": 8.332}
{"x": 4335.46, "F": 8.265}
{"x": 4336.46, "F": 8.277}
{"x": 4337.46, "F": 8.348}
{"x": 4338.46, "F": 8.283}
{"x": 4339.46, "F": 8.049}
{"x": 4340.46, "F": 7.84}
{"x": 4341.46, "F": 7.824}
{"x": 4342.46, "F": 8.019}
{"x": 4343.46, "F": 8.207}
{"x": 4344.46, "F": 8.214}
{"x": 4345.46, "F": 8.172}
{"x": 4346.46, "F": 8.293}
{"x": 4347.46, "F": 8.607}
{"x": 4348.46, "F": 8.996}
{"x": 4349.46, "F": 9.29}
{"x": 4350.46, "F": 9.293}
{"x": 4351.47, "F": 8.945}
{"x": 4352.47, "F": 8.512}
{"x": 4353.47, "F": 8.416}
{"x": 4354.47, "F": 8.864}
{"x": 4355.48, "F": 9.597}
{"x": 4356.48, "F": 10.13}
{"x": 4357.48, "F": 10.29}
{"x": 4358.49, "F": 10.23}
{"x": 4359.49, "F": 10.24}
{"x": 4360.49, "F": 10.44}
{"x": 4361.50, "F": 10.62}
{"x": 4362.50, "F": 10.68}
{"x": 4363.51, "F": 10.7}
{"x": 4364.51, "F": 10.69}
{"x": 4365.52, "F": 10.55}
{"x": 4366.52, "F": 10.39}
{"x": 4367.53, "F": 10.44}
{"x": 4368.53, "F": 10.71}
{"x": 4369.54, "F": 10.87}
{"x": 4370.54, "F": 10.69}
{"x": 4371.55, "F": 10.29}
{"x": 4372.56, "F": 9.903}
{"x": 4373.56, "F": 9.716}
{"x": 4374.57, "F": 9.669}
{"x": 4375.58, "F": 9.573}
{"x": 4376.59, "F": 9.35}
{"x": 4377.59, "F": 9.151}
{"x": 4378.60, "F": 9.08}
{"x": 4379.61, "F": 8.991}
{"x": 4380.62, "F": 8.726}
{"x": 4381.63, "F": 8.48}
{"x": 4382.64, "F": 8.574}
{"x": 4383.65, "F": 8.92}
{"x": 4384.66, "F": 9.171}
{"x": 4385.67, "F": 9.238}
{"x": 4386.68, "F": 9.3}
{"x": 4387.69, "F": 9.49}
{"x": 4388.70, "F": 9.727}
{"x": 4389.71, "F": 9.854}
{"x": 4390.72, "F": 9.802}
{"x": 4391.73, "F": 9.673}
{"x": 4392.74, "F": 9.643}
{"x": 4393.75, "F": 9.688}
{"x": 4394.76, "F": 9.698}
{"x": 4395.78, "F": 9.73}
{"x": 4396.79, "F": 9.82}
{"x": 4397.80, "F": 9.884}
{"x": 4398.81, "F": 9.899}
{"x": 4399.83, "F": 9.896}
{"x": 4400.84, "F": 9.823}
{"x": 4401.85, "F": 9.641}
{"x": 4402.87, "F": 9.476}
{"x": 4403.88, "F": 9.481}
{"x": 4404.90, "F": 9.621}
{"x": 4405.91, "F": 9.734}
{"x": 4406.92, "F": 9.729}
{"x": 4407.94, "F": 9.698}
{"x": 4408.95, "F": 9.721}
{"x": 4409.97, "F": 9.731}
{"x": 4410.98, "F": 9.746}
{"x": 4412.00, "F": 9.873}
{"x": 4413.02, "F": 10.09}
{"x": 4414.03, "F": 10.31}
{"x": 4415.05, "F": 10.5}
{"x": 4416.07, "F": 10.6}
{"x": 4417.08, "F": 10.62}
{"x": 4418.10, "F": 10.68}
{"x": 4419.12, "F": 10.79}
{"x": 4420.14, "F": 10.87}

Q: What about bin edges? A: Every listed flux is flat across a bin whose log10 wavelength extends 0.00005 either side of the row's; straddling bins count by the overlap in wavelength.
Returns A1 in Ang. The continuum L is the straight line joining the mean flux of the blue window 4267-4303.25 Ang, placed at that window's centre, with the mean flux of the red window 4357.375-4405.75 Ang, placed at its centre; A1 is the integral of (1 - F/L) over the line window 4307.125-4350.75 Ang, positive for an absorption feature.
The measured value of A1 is 2.3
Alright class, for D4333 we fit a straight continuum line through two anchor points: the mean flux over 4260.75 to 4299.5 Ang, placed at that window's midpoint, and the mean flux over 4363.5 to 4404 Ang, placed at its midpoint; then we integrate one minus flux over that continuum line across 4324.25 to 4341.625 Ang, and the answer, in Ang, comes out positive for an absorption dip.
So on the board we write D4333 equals 1.3 Ang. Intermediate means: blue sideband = 8.94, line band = 8.65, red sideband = 9.71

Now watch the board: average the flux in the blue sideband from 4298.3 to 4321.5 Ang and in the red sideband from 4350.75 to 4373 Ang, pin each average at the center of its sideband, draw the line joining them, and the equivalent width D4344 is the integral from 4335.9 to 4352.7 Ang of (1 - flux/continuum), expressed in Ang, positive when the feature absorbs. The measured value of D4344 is 2.1 Ang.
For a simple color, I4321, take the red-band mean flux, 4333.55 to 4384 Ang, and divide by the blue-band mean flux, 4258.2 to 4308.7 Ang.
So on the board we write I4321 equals 1.06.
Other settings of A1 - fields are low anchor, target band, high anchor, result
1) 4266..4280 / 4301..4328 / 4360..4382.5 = 1.83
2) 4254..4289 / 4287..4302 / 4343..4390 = 0.97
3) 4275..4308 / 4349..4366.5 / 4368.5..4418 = -1.01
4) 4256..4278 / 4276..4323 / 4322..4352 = 0.63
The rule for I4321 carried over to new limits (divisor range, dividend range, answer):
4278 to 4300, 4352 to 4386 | 1.13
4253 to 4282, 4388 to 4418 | 1.09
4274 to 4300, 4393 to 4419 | 1.13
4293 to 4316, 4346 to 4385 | 1.15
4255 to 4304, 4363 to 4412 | 1.10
